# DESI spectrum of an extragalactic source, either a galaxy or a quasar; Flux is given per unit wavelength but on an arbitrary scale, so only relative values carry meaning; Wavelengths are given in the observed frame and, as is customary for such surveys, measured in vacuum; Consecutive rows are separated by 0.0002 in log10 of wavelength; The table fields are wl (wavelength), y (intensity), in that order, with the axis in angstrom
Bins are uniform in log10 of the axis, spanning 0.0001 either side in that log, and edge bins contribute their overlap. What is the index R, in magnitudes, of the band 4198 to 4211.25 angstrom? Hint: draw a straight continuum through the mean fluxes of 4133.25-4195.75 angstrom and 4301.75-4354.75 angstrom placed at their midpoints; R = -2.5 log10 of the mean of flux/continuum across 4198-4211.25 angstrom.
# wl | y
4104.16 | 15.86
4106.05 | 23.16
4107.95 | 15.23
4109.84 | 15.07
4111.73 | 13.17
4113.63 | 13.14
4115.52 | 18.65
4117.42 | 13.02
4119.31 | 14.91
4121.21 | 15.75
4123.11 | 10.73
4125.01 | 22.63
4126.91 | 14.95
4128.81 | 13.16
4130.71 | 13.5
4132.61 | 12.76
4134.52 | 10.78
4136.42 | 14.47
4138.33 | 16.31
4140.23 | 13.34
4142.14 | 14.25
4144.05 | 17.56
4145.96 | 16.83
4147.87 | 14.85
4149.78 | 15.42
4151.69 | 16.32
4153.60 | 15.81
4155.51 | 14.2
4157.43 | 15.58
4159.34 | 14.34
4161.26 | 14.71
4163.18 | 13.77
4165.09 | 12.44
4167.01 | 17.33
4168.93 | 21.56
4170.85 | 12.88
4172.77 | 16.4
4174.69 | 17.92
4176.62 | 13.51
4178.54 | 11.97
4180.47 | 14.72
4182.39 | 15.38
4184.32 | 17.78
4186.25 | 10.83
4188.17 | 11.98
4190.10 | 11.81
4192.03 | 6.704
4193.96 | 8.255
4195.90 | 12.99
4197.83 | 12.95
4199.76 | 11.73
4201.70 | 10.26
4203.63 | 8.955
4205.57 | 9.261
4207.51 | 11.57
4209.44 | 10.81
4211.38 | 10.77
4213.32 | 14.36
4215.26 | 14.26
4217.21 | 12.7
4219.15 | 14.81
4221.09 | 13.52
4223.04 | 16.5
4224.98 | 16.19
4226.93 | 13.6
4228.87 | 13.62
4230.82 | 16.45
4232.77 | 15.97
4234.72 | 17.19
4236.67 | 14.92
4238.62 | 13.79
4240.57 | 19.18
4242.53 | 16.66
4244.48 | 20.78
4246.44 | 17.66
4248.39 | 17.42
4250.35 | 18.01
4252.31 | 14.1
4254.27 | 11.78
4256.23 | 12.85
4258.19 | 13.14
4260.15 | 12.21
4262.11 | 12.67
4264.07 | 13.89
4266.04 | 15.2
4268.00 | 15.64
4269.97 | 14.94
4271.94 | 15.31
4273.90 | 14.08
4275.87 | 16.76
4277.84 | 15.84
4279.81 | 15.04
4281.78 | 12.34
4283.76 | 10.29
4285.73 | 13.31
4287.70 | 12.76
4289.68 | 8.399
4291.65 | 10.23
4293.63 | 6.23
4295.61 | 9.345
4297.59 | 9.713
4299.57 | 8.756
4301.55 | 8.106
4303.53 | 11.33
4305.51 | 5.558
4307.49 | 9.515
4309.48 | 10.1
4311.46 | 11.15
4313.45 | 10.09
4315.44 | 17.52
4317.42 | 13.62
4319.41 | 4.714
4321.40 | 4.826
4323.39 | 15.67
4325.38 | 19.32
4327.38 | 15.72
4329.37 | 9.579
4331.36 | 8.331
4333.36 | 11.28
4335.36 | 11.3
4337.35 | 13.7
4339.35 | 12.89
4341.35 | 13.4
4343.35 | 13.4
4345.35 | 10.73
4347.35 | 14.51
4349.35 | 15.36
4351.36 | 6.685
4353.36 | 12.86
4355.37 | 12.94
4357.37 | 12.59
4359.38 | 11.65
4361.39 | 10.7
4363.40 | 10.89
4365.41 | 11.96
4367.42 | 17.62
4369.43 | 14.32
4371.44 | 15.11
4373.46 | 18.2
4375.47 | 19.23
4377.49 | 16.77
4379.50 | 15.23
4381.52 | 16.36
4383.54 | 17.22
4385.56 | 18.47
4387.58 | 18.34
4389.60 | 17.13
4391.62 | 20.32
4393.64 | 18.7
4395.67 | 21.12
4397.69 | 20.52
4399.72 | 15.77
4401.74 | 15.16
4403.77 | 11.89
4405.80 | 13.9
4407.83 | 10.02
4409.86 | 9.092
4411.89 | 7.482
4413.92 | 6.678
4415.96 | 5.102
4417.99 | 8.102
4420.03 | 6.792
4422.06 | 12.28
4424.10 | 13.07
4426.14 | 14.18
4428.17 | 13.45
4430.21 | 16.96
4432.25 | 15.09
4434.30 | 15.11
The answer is 0.28 mag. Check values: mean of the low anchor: 14.3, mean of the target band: 10.6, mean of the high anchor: 11.6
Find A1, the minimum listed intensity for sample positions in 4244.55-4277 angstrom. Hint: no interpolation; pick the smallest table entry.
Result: 11.78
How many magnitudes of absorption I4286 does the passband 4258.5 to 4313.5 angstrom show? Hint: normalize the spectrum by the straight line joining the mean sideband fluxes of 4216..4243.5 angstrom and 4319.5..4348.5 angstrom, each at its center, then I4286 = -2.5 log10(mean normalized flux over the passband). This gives 0.17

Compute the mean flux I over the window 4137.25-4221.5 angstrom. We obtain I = 13.7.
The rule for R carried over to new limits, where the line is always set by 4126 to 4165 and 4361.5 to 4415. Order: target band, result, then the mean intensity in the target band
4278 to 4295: 0.31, 11.3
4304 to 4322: 0.46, 9.83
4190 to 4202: 0.36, 10.6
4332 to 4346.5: 0.22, 12.3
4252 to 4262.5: 0.17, 12.7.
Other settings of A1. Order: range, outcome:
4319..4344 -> 4.714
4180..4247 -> 6.704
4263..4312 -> 5.558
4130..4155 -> 10.78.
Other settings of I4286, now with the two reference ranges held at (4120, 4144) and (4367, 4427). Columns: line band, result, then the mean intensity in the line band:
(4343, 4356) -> 0.176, 12.3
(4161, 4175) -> -0.097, 15.8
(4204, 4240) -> 0.045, 13.9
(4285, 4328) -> 0.330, 10.7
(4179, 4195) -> 0.189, 12.2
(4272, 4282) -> -0.044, 15.1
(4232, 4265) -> -0.069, 15.4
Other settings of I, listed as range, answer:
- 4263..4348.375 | 12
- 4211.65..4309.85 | 13.5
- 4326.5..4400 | 14.6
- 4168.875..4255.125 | 14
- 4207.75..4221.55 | 12.9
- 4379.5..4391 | 17.4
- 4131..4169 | 15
